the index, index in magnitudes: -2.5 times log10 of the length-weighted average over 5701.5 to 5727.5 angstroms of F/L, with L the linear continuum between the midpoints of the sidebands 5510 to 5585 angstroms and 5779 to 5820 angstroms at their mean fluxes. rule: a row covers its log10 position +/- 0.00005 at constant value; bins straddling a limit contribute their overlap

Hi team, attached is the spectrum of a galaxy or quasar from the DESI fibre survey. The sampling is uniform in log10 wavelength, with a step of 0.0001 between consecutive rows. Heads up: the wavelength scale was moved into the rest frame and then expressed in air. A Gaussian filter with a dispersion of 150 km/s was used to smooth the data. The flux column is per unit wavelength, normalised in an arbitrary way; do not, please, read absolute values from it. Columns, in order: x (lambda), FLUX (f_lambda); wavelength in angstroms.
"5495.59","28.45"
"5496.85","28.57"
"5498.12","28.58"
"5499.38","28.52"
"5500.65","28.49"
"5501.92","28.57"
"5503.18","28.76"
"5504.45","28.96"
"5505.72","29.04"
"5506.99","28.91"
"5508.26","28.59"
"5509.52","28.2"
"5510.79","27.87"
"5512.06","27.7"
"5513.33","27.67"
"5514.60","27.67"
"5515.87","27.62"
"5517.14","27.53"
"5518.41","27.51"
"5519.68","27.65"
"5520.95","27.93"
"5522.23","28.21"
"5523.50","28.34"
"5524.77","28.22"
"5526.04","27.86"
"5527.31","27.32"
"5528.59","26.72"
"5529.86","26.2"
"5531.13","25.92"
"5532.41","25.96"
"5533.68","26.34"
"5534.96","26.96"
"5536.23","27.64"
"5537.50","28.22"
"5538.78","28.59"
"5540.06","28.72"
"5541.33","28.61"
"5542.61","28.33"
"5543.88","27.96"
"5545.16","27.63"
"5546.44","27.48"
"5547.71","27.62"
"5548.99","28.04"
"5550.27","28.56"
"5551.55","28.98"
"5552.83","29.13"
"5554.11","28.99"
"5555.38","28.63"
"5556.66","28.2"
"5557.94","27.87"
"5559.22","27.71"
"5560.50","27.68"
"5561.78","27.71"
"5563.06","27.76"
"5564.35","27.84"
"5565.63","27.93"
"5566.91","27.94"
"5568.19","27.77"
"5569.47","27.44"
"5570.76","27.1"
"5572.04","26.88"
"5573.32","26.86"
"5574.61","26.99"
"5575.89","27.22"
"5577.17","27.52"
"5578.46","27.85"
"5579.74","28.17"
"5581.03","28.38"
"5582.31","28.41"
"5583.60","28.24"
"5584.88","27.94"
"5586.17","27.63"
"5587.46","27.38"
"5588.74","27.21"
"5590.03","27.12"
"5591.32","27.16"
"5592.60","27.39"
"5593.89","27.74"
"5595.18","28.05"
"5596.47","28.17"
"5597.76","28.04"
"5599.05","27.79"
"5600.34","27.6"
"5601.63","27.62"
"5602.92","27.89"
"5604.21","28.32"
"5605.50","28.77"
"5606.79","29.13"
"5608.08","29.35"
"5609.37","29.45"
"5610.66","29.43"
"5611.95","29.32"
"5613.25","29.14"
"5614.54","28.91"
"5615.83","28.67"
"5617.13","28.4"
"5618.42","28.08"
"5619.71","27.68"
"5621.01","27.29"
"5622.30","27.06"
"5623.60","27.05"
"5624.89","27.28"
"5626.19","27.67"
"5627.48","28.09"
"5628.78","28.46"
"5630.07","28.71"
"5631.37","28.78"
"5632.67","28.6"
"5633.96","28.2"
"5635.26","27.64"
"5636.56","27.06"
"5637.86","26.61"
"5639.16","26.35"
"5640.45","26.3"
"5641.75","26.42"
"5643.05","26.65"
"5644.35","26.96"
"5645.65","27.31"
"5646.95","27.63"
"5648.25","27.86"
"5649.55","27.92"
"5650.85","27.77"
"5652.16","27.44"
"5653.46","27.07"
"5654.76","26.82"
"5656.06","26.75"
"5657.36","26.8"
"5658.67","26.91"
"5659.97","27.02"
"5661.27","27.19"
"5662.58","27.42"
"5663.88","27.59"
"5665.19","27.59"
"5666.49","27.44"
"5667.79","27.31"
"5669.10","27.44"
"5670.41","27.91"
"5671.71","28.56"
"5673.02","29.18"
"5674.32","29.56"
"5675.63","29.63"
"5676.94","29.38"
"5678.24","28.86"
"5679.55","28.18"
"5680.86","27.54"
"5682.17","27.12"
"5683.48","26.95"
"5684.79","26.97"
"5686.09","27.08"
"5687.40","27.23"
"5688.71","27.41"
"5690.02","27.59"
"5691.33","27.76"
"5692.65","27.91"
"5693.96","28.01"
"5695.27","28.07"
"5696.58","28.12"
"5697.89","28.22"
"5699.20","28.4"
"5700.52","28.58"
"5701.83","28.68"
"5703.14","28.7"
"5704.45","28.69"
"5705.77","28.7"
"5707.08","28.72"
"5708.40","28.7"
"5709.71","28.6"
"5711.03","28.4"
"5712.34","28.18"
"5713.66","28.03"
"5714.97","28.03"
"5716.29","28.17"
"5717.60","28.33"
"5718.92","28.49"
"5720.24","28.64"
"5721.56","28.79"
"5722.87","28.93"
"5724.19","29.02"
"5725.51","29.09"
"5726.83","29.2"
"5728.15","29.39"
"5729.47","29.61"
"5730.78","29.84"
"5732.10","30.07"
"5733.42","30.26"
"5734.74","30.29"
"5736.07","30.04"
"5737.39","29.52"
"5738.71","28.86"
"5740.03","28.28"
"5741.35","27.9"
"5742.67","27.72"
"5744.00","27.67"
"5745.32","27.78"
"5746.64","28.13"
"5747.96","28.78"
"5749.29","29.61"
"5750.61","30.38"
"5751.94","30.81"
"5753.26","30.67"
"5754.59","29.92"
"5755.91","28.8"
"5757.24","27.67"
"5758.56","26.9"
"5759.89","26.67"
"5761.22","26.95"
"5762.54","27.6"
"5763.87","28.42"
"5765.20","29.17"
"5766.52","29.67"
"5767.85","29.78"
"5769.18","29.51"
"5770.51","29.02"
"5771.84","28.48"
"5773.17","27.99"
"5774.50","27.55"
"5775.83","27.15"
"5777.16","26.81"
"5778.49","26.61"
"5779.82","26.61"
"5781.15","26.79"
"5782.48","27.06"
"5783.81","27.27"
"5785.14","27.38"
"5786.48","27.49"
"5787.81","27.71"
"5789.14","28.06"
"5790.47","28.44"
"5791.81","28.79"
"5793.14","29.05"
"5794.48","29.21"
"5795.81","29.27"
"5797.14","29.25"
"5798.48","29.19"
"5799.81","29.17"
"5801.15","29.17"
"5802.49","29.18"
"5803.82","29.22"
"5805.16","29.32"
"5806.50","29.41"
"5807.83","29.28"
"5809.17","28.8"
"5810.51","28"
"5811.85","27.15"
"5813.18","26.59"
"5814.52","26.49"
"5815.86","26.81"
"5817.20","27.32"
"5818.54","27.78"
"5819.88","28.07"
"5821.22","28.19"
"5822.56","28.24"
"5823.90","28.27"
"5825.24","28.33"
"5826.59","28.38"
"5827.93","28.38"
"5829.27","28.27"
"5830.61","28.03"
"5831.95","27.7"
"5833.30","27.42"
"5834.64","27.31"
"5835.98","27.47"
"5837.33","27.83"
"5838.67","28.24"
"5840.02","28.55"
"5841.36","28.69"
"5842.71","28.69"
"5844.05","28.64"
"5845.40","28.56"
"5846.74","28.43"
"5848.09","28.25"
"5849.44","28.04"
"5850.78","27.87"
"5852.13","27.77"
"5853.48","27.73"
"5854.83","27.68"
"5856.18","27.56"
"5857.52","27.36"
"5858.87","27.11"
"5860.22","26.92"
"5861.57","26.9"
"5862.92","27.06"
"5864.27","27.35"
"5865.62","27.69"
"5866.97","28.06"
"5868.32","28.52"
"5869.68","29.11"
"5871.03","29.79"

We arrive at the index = -0.022 mag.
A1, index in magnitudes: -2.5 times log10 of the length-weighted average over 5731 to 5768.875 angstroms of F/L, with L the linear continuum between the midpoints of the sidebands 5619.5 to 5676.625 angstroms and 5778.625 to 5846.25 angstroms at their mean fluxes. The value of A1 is -0.04 mag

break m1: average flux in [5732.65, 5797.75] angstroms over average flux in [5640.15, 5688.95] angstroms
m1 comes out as 1.0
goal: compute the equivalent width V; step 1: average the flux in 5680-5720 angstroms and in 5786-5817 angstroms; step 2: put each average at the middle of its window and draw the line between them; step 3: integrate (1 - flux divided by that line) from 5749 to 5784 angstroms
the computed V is 0.0 angstroms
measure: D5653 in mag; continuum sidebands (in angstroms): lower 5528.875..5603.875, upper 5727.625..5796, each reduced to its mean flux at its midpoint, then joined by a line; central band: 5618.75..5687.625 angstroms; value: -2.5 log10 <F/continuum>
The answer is 0.02 mag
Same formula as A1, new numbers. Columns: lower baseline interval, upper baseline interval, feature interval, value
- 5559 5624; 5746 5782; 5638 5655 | 0.04 mag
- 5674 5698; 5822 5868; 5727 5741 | -0.06 mag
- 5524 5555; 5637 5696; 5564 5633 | -0.01 mag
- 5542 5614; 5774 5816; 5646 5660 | 0.03 mag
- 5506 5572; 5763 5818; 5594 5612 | -0.02 mag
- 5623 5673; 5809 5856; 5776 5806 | -0.02 mag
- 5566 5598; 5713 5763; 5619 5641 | 0.02 mag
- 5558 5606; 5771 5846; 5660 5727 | -0.01 mag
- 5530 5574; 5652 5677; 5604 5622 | -0.04 mag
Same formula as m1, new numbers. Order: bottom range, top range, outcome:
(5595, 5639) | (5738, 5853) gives 1.00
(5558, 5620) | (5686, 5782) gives 1.02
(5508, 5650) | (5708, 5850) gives 1.02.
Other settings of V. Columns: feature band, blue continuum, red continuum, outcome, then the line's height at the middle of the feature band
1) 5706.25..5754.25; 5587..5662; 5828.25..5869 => -2.0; 27.8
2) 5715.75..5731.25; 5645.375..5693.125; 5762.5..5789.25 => -0.6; 27.8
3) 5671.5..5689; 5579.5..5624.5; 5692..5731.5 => 0.2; 28.5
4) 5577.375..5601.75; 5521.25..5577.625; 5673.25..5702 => 0.0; 27.8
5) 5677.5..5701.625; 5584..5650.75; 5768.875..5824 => 0.1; 28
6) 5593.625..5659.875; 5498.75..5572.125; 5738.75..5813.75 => 0.6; 28.1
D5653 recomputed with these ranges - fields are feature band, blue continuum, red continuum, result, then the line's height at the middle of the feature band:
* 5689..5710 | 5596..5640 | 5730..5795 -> 0.00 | 28.3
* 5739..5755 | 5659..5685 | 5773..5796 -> -0.04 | 27.8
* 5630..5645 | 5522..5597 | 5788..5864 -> 0.02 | 27.9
